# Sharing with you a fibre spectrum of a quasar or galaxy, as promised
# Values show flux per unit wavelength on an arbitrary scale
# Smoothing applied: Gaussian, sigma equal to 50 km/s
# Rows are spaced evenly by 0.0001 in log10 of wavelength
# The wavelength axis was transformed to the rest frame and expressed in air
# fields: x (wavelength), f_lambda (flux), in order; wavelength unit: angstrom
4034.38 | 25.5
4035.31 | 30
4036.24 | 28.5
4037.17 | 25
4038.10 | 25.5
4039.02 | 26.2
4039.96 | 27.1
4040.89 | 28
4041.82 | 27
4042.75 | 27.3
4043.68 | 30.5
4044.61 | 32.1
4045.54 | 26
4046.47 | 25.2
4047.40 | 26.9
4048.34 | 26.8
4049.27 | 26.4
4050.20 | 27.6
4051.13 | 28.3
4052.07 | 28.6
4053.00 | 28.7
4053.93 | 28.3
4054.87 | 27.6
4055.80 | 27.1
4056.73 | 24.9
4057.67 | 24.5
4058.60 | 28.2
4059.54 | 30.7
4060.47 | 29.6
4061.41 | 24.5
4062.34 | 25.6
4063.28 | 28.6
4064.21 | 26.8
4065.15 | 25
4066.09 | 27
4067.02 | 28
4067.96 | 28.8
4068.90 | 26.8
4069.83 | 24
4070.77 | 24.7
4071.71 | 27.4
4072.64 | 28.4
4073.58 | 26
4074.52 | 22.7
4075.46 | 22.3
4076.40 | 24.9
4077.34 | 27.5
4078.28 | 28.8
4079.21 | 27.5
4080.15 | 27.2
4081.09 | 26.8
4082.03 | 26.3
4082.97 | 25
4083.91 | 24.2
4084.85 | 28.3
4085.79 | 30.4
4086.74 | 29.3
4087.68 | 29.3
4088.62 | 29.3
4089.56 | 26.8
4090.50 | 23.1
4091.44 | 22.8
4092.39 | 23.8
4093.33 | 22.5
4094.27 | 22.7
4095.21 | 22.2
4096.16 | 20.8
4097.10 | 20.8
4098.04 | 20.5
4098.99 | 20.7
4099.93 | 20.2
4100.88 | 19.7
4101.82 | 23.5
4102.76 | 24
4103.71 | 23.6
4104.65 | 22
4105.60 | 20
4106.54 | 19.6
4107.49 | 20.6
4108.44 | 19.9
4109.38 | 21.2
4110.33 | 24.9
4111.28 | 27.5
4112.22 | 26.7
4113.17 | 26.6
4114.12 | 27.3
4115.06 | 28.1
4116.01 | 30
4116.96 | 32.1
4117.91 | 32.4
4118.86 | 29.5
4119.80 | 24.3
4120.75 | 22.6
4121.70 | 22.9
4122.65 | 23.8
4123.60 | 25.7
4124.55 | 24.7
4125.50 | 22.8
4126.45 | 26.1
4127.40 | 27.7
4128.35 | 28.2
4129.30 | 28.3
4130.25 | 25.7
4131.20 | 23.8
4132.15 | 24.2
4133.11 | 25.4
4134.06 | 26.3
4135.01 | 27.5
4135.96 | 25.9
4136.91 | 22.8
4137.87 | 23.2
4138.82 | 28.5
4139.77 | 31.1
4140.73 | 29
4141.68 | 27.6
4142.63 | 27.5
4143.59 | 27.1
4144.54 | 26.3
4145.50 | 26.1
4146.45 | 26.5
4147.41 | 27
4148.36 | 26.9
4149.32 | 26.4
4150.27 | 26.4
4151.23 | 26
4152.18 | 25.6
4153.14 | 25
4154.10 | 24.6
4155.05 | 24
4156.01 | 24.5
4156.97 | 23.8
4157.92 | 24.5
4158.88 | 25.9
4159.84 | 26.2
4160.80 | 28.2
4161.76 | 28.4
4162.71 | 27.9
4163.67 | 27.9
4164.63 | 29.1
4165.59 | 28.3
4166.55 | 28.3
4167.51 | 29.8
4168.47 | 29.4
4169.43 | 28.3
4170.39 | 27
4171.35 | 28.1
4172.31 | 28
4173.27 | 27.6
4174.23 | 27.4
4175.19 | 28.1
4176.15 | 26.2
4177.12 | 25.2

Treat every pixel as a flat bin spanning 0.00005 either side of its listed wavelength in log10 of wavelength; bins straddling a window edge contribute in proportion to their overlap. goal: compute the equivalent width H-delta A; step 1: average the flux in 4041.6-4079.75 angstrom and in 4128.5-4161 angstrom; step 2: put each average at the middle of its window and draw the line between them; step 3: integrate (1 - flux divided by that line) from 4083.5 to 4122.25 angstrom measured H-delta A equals 2.9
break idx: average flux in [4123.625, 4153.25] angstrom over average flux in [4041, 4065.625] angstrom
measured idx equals 0.96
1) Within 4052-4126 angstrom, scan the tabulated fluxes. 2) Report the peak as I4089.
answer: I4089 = 32.4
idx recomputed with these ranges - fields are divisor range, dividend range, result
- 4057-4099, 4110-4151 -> 1.03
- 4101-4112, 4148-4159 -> 1.12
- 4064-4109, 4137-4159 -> 1.06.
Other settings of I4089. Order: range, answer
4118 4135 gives 29.5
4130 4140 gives 31.1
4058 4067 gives 30.7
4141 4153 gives 27.6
